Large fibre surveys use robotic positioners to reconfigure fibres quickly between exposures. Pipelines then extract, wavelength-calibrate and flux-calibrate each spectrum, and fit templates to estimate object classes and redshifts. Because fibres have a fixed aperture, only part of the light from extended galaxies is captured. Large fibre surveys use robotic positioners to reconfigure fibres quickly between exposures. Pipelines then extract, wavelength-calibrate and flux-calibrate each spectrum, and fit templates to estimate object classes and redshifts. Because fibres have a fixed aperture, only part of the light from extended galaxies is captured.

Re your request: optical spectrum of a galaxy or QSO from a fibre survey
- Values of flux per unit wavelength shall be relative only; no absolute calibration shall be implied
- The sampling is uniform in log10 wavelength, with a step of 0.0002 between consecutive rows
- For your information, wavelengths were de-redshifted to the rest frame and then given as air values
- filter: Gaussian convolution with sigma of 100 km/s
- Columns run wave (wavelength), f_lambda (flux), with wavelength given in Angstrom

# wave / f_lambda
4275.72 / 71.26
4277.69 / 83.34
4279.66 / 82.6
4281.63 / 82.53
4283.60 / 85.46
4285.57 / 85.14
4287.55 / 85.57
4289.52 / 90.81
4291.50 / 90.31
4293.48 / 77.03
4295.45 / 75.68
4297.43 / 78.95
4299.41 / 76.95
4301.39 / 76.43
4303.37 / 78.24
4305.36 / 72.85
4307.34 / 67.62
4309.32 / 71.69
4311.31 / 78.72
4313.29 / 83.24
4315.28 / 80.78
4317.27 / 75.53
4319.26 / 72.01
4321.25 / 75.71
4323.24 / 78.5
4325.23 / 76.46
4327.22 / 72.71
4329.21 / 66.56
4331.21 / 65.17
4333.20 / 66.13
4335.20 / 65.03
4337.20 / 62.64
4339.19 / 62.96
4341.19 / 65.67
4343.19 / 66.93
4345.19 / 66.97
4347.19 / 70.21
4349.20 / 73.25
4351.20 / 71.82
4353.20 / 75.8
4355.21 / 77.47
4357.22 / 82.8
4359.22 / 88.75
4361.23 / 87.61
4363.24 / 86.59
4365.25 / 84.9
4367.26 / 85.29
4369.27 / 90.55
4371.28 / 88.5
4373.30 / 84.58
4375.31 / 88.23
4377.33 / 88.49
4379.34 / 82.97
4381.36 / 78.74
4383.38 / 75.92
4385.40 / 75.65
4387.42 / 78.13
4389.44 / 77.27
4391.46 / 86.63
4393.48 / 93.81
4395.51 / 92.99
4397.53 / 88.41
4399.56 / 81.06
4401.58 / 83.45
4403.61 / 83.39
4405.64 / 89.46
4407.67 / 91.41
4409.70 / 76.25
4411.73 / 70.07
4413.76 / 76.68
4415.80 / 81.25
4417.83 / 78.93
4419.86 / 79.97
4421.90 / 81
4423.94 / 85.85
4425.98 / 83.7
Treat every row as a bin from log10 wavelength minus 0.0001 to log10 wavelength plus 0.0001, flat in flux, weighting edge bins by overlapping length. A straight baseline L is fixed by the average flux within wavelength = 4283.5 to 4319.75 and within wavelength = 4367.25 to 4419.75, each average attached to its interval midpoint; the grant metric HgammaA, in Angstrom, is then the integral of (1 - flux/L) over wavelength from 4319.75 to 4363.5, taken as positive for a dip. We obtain 4.4 Angstrom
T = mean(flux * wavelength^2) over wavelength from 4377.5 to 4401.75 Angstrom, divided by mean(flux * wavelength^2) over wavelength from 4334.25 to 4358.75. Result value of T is 1.2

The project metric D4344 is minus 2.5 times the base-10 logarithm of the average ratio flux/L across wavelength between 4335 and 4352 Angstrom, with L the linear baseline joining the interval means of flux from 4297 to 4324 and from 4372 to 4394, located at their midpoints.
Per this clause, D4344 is 0.175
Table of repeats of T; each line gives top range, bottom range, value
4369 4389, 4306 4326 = 1.12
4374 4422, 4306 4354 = 1.19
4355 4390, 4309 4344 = 1.20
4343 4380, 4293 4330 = 1.10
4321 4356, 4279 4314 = 0.89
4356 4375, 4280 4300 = 1.08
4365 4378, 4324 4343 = 1.32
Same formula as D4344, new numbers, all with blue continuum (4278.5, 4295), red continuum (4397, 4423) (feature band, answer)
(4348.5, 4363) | 0.036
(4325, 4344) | 0.244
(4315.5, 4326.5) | 0.107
